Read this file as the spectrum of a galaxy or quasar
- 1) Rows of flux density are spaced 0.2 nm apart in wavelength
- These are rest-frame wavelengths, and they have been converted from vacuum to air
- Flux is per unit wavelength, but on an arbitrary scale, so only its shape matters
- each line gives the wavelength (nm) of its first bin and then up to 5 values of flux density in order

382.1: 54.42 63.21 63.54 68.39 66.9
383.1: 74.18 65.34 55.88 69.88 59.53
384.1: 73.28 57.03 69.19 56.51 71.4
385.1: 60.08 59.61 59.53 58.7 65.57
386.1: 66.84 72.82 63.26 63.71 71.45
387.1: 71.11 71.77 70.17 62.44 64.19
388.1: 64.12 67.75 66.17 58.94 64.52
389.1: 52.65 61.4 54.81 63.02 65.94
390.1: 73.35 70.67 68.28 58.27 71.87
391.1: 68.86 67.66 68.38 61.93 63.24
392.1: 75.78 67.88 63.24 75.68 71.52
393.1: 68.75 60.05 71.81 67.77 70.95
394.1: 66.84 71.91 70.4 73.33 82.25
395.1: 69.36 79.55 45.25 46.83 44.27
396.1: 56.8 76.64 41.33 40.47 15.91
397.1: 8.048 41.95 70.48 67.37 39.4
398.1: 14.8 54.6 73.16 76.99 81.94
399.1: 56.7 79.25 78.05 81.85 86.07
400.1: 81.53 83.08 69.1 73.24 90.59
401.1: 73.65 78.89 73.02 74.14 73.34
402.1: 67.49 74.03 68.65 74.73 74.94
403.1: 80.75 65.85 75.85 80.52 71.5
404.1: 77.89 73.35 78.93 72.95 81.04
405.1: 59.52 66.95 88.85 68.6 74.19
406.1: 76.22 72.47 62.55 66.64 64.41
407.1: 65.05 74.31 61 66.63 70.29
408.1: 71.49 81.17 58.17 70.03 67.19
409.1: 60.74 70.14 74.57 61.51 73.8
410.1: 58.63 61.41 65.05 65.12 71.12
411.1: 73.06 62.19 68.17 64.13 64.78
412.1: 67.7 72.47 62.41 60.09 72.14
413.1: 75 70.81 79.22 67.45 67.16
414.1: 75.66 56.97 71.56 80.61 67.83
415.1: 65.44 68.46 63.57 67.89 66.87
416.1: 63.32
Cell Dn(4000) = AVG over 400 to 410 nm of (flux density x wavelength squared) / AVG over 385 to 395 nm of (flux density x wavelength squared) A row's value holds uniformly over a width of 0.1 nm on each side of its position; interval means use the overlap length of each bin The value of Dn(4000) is 1.2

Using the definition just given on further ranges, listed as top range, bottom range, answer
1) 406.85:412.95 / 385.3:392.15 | 1.14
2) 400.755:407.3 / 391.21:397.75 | 1.26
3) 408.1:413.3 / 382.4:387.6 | 1.17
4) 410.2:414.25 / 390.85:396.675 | 1.13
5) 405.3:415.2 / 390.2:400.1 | 1.17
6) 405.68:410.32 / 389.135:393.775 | 1.11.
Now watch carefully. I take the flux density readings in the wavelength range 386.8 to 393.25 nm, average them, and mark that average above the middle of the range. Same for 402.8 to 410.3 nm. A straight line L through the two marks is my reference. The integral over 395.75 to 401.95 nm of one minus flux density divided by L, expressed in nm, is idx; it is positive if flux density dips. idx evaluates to 0.528 nm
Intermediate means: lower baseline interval 66.4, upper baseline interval 70.7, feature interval 62.9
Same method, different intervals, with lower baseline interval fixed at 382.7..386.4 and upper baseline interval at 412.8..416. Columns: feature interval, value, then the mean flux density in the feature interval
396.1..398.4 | 0.806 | 43.4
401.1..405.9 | -0.429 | 74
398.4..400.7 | -0.330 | 76.9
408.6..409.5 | 0.013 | 67.9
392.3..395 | -0.164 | 70.3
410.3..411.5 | 0.040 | 66.9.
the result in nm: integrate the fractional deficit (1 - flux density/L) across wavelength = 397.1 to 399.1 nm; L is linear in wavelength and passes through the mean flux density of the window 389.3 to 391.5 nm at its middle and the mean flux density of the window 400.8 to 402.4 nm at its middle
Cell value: 0.480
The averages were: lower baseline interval 66.1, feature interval 55.3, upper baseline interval 75.6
